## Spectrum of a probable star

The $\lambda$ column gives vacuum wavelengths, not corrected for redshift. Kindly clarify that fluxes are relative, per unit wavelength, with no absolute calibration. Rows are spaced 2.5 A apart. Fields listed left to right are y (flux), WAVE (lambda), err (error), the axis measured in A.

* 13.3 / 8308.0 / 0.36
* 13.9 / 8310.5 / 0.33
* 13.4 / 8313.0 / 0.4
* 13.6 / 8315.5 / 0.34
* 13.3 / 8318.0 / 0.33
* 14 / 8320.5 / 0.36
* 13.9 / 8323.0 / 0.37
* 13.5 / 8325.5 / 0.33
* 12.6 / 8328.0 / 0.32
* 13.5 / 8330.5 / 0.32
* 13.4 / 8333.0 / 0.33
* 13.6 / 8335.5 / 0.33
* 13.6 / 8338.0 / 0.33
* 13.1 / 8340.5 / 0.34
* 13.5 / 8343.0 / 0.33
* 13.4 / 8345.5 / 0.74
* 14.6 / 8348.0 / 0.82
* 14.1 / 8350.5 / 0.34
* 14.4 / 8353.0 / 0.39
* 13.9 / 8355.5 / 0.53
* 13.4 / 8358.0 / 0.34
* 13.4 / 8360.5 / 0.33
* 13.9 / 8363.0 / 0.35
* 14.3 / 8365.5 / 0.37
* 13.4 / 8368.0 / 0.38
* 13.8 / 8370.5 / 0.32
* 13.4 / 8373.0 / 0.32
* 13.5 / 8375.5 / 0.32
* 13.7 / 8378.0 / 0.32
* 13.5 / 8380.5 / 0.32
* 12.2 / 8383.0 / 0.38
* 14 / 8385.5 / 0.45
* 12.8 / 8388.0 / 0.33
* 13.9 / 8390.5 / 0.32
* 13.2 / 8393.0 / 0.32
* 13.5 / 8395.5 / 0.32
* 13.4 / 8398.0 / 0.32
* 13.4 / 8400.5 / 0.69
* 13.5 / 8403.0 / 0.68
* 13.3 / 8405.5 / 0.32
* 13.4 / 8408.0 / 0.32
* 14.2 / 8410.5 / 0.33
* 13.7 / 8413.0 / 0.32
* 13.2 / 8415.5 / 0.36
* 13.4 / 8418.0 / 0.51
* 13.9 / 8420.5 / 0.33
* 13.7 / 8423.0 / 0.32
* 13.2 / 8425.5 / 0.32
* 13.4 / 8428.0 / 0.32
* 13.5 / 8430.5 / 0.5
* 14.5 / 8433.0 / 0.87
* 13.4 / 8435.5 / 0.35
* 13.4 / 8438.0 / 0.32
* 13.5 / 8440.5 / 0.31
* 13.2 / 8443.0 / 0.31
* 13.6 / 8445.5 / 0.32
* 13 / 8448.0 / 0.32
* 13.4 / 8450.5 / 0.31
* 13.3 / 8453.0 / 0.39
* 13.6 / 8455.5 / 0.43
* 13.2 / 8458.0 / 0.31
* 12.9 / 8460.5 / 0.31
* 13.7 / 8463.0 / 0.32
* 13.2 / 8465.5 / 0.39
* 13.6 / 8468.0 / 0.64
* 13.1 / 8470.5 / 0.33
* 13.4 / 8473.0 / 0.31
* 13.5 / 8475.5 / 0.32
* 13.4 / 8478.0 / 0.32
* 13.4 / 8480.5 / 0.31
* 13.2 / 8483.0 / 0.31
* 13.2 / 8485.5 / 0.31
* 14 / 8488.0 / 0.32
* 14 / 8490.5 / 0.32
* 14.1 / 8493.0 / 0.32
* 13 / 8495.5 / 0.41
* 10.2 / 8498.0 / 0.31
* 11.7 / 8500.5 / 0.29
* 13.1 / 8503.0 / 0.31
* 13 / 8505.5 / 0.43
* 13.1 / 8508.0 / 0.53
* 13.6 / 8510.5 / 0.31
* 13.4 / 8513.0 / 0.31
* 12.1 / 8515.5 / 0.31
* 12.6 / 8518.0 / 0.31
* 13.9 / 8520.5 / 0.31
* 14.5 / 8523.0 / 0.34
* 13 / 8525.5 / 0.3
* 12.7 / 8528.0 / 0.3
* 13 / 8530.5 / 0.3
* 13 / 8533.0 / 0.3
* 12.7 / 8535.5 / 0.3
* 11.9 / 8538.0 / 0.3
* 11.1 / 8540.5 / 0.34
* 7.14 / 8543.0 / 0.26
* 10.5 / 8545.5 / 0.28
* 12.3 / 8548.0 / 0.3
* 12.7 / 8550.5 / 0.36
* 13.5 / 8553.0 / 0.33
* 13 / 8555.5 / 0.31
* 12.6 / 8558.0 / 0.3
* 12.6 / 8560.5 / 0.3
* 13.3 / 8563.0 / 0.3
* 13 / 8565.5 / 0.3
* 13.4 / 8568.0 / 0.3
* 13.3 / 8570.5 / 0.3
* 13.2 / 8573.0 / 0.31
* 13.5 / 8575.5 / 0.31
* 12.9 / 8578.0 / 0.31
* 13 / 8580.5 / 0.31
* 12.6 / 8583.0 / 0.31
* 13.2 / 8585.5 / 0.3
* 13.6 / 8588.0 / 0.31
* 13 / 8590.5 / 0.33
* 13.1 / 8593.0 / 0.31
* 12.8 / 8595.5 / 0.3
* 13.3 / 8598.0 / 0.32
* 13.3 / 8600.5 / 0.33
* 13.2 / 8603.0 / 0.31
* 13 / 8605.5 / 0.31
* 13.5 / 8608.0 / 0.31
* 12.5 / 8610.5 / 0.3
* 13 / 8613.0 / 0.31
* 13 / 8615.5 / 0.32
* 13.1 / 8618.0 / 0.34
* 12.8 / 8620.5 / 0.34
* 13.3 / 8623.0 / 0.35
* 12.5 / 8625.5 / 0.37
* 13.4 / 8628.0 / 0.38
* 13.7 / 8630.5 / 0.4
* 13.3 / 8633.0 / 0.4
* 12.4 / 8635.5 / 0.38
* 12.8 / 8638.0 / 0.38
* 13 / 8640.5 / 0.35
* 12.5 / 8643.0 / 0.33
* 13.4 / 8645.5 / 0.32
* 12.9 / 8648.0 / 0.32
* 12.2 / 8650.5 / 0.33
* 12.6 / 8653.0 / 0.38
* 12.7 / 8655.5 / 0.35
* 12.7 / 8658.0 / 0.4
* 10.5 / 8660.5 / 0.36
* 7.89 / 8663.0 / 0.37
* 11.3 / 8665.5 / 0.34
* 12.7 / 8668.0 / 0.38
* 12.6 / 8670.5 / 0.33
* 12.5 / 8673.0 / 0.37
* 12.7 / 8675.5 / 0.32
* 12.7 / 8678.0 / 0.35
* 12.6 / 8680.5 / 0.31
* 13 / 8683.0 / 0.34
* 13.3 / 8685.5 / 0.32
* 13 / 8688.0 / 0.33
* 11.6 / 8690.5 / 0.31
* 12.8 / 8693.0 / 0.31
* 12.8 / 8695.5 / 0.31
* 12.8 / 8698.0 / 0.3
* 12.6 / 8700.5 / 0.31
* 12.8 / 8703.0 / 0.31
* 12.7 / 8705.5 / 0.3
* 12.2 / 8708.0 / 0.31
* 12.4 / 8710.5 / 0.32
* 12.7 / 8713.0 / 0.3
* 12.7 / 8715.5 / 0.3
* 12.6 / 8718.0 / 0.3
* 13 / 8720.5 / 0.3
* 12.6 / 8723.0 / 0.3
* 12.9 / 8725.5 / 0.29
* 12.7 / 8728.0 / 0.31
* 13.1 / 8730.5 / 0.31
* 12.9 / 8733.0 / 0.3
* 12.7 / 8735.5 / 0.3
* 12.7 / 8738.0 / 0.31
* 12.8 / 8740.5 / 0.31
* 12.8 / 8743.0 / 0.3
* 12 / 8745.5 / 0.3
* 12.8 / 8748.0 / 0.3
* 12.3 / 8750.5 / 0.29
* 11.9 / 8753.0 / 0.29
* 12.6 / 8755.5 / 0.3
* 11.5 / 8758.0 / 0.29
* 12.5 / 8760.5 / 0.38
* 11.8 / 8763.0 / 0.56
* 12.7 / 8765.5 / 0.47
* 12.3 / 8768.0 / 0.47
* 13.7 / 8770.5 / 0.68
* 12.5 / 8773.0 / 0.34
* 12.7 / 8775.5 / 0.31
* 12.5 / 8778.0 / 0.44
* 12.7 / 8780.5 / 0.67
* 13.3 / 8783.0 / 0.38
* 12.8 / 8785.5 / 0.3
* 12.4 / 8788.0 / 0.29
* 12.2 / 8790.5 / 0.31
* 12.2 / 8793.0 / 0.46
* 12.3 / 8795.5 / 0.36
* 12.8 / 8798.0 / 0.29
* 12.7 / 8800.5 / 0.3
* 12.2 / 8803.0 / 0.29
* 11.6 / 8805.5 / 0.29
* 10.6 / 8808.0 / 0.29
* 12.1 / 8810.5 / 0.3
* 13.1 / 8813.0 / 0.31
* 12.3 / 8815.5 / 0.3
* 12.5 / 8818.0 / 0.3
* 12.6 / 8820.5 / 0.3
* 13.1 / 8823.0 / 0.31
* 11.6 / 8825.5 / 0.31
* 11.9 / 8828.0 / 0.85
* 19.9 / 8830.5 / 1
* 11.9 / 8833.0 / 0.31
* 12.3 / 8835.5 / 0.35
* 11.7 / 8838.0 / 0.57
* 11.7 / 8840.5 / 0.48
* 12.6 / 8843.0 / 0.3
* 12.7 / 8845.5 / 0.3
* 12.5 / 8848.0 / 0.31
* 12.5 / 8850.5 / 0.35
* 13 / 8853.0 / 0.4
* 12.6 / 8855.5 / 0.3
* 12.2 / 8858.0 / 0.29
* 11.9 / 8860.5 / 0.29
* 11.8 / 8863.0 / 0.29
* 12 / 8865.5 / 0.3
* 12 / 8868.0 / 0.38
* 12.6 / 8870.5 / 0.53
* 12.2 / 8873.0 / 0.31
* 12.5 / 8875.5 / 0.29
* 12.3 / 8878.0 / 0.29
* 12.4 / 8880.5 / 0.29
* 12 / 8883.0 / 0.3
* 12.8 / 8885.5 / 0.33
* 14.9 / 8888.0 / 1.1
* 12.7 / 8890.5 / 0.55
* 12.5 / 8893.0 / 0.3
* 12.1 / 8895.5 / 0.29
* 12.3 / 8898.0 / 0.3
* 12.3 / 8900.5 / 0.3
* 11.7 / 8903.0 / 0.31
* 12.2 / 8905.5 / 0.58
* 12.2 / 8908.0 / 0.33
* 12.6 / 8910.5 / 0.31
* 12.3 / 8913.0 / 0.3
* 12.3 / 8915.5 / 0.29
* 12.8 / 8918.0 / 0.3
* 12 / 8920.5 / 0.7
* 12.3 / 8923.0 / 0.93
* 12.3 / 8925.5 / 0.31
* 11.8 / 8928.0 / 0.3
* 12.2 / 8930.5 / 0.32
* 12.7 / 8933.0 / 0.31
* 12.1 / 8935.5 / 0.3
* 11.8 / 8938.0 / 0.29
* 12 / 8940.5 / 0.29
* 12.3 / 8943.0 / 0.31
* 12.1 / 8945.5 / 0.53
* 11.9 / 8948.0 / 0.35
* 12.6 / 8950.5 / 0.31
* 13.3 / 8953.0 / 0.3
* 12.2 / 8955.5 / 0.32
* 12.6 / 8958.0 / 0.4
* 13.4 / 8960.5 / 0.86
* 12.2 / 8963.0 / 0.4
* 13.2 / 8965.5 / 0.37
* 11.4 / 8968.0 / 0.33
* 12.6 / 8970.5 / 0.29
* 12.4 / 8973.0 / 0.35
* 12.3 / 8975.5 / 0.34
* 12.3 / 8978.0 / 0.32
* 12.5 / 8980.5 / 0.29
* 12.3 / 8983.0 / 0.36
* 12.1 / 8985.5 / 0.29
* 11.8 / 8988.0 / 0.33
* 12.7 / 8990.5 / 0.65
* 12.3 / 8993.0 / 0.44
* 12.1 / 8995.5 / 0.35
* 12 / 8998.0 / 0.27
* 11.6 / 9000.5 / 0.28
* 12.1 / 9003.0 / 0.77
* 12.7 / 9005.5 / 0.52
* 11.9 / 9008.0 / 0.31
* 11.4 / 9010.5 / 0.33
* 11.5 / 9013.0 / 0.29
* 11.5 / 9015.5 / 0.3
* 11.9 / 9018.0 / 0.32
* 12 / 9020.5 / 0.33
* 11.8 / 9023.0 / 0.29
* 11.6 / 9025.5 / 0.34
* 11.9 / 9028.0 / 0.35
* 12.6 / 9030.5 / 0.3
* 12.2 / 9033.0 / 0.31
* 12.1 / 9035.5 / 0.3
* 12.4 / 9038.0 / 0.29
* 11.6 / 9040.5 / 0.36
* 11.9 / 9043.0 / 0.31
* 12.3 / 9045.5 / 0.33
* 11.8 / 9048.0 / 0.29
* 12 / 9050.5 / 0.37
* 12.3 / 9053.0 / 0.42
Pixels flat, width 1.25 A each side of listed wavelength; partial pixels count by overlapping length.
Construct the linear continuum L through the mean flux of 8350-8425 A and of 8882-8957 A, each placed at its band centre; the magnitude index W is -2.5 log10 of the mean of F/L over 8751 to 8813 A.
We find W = 0.03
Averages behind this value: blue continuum 13.6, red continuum 12.4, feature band 12.4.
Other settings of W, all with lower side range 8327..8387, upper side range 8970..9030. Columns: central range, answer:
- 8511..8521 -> 0.019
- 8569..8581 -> -0.010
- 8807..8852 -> -0.017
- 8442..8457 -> 0.002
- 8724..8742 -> -0.011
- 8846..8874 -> 0.007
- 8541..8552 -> 0.217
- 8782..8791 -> -0.011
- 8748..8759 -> 0.041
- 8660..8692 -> 0.066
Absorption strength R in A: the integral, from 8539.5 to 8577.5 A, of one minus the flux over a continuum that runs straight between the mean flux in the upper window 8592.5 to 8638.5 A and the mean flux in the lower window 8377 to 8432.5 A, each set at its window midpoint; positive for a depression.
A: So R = 2.3 A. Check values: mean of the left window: 13.5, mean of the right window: 13.1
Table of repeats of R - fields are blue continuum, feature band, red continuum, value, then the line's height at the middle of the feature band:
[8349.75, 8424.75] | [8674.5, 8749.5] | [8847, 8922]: 0.66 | 12.8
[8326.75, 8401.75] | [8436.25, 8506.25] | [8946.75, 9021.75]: 0.56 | 13.3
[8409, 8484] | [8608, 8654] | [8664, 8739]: -0.22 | 12.9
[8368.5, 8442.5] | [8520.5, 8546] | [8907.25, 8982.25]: 2.19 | 13.2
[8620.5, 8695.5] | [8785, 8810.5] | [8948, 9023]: 0.48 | 12.4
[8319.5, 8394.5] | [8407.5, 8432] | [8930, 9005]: -0.23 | 13.5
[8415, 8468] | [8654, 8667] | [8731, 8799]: 1.77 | 12.8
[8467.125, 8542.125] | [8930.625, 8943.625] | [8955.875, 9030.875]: 0.08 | 12.2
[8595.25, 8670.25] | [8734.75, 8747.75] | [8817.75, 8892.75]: 0.03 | 12.6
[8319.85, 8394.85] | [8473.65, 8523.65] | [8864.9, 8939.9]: 0.48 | 13.3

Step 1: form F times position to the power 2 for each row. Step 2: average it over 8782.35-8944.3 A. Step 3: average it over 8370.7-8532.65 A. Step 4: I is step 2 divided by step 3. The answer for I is 1.03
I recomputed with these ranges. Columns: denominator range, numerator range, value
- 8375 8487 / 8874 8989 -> 1.03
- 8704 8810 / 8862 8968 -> 1.03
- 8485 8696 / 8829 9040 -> 1.05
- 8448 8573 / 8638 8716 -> 1.00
